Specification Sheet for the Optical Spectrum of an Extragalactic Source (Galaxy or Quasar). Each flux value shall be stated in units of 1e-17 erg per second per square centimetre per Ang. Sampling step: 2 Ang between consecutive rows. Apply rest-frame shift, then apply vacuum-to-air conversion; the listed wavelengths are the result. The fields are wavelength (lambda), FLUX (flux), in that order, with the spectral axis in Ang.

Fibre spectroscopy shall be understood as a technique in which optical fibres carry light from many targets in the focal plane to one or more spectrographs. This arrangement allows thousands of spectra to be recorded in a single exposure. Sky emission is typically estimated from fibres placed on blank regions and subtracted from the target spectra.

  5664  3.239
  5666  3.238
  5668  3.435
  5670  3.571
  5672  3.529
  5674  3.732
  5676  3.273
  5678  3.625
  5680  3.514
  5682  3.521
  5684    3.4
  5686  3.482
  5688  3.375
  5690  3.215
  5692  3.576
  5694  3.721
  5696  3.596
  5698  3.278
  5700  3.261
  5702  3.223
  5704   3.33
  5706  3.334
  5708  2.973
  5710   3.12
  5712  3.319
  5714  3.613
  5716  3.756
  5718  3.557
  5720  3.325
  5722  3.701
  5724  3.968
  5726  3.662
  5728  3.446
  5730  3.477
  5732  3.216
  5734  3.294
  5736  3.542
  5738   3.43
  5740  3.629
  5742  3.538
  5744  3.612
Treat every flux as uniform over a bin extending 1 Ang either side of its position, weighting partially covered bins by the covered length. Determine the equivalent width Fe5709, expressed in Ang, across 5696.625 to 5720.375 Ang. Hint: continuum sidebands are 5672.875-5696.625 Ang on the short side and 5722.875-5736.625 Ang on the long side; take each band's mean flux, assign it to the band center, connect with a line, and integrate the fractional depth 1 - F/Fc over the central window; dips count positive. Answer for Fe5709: 1.1 Ang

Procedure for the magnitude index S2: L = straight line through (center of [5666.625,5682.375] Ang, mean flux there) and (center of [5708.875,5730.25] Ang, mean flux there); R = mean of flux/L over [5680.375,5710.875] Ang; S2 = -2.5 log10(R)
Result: 0.05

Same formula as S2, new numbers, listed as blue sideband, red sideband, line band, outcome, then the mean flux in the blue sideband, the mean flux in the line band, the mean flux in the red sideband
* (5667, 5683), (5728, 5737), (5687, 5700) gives 0.01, 3.52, 3.44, 3.39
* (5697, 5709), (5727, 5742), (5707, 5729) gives -0.05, 3.23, 3.49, 3.44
